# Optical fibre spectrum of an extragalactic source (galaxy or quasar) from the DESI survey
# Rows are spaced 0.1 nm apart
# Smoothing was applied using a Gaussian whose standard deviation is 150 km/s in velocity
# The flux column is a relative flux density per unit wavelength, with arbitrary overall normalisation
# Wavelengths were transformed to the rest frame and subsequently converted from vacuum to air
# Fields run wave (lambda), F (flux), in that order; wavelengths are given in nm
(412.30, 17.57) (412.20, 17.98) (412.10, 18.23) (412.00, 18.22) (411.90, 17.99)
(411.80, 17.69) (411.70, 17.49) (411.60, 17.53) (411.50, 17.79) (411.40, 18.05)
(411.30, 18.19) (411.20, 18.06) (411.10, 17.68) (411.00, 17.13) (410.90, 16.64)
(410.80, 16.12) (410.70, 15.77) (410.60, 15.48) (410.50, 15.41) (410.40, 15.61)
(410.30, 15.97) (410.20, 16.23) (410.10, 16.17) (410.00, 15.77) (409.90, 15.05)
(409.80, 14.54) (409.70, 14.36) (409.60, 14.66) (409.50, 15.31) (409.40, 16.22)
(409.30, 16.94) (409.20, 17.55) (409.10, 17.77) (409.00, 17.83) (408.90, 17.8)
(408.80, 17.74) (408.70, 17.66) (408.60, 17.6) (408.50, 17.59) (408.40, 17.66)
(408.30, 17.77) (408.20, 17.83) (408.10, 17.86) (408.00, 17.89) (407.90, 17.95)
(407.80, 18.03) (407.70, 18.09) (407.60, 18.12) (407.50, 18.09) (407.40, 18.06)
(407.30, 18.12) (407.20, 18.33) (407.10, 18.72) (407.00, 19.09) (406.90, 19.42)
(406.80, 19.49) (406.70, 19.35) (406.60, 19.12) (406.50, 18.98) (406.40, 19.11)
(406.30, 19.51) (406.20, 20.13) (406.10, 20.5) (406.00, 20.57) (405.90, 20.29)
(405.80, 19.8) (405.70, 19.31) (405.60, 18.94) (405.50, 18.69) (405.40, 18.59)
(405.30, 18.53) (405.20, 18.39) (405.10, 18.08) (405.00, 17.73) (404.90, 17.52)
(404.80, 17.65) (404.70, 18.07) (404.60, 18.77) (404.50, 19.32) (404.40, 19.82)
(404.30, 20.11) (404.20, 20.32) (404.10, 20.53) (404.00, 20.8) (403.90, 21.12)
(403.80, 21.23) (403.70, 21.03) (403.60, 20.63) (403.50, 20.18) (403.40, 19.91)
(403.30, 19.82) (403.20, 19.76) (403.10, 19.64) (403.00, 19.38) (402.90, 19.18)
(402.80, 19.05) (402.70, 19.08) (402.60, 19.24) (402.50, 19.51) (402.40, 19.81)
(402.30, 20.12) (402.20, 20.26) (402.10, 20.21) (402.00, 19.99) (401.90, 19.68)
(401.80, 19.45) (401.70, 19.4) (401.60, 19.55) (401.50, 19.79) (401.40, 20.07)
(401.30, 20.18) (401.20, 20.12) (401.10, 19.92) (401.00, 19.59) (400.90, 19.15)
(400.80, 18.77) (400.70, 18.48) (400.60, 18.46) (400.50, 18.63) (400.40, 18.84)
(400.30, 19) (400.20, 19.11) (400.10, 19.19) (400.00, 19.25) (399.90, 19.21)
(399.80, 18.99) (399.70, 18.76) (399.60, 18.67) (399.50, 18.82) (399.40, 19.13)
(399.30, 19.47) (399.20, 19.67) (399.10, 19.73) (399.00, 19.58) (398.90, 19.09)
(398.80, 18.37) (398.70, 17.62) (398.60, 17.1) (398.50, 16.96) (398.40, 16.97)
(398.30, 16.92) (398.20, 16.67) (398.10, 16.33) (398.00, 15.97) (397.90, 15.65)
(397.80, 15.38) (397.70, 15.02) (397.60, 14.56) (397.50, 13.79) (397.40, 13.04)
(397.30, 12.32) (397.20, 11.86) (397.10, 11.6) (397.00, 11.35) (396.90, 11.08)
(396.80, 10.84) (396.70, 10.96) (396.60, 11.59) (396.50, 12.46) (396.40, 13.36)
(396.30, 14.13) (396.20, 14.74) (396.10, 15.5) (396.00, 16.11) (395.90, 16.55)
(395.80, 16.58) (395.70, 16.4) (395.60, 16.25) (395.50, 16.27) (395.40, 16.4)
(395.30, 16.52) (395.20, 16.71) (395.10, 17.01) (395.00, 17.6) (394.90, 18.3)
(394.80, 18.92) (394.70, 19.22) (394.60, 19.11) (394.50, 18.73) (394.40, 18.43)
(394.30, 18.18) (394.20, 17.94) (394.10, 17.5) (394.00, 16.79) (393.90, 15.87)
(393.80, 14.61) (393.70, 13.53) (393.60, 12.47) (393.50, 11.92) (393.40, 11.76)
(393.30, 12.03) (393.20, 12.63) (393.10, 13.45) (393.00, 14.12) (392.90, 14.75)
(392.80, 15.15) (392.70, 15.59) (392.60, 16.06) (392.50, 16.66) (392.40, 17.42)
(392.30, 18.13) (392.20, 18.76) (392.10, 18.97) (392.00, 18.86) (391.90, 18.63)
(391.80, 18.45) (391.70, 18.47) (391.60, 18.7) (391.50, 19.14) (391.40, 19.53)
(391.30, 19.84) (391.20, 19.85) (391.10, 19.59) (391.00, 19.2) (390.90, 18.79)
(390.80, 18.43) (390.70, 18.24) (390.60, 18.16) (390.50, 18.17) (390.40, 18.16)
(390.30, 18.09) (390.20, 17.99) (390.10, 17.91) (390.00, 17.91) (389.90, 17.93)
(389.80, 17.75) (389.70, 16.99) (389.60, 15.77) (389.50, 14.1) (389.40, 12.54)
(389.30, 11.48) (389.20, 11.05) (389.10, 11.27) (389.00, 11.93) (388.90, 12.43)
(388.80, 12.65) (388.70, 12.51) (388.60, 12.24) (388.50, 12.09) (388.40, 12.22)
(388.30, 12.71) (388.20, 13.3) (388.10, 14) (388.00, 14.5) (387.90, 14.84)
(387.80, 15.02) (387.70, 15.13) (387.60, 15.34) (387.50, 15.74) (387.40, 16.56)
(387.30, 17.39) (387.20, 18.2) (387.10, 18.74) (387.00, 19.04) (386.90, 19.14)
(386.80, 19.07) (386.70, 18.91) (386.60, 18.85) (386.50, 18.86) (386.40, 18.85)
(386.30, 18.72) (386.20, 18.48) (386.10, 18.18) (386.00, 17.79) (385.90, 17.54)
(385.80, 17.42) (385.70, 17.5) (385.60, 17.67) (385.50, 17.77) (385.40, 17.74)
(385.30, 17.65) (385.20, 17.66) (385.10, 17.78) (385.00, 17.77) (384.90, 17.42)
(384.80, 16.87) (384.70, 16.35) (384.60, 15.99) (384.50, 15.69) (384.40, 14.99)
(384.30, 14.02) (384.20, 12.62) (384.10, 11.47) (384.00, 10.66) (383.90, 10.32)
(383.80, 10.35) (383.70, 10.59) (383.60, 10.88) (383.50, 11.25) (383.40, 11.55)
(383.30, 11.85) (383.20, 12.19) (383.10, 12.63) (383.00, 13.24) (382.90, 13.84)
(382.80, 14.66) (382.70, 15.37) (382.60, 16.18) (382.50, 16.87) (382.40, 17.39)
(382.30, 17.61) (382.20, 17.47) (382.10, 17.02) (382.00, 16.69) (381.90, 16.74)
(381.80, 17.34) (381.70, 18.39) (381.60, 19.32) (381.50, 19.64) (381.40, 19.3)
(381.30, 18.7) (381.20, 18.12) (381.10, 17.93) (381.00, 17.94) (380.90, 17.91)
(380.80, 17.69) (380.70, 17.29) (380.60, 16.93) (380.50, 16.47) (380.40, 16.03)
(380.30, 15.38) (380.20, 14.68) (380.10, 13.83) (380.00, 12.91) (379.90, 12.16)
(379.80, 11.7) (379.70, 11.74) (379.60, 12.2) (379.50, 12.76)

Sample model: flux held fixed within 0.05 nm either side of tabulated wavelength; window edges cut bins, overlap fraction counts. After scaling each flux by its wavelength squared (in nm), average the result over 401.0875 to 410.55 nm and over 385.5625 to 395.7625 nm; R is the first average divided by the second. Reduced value 1.22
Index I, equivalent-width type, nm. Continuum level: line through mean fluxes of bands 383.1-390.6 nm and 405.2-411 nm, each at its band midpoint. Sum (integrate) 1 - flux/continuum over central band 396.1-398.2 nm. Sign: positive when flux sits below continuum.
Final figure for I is 0.39 nm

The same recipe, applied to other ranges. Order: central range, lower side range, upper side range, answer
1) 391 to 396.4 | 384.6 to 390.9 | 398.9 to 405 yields 0.293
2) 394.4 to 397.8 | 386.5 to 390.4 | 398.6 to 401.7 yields 0.526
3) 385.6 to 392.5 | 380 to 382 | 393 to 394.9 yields -0.201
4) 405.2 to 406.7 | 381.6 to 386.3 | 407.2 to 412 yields -0.228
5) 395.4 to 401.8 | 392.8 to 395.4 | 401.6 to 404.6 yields 0.414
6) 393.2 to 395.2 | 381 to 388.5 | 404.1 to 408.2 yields 0.122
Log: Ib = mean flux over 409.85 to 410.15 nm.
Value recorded 15.7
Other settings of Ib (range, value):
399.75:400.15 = 19.2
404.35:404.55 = 19.6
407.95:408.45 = 17.8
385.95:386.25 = 18.1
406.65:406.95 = 19.4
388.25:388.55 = 12.3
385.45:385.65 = 17.7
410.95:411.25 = 17.6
